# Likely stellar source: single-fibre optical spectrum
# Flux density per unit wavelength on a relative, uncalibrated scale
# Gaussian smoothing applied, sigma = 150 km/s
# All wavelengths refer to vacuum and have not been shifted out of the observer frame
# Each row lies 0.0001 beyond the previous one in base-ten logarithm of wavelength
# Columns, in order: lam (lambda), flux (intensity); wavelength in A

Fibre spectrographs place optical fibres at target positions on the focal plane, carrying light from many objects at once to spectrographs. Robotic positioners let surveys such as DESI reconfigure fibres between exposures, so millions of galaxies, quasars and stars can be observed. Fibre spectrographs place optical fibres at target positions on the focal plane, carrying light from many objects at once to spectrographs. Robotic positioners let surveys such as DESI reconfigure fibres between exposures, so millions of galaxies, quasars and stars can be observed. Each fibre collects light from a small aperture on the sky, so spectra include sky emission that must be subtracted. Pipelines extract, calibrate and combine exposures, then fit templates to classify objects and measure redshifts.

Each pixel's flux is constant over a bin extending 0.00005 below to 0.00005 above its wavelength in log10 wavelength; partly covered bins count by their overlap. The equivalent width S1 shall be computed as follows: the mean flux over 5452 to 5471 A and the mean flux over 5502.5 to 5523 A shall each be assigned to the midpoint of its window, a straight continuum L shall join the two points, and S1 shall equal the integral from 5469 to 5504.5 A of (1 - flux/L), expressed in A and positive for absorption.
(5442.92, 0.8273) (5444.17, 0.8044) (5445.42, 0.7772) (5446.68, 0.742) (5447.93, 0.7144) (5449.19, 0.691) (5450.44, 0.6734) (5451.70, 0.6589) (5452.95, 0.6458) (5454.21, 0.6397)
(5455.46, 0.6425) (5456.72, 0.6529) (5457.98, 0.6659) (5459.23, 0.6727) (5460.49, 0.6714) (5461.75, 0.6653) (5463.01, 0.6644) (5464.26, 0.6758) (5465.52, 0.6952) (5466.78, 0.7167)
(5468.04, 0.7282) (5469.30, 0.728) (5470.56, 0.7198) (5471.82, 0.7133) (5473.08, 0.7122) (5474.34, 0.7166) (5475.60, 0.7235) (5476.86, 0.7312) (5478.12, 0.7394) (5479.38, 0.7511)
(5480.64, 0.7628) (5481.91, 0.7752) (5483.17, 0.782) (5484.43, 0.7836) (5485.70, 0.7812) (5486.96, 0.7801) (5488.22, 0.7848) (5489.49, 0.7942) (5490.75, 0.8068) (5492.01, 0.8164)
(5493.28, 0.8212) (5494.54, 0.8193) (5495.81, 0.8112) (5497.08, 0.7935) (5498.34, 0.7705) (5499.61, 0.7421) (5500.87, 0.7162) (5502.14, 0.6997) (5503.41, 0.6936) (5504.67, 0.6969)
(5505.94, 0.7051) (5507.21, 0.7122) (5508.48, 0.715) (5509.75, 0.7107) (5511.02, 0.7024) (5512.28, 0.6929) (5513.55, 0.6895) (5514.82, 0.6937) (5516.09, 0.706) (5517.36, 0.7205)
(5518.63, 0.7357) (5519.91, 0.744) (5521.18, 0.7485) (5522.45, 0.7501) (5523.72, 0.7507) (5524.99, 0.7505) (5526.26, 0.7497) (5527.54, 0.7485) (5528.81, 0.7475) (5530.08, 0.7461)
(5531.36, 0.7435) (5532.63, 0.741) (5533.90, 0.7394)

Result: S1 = -3.2 A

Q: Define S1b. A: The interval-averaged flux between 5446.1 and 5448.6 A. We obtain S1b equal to 0.727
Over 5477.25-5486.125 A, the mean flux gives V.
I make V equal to 0.766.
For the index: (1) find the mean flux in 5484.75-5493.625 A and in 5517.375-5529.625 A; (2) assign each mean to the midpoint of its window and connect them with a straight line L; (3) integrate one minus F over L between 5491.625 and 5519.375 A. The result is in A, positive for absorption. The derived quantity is 1.39 A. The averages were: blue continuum 0.796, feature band 0.734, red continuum 0.746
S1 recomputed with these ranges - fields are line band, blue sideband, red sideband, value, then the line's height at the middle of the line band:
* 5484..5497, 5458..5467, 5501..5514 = -2.0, 0.693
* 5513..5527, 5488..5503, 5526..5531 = 0.4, 0.755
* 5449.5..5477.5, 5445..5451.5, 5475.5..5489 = 1.9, 0.736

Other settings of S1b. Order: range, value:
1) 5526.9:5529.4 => 0.748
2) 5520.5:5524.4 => 0.751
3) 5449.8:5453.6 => 0.66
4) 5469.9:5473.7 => 0.715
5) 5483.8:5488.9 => 0.782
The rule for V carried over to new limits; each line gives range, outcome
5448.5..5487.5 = 0.708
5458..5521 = 0.734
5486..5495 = 0.803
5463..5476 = 0.711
